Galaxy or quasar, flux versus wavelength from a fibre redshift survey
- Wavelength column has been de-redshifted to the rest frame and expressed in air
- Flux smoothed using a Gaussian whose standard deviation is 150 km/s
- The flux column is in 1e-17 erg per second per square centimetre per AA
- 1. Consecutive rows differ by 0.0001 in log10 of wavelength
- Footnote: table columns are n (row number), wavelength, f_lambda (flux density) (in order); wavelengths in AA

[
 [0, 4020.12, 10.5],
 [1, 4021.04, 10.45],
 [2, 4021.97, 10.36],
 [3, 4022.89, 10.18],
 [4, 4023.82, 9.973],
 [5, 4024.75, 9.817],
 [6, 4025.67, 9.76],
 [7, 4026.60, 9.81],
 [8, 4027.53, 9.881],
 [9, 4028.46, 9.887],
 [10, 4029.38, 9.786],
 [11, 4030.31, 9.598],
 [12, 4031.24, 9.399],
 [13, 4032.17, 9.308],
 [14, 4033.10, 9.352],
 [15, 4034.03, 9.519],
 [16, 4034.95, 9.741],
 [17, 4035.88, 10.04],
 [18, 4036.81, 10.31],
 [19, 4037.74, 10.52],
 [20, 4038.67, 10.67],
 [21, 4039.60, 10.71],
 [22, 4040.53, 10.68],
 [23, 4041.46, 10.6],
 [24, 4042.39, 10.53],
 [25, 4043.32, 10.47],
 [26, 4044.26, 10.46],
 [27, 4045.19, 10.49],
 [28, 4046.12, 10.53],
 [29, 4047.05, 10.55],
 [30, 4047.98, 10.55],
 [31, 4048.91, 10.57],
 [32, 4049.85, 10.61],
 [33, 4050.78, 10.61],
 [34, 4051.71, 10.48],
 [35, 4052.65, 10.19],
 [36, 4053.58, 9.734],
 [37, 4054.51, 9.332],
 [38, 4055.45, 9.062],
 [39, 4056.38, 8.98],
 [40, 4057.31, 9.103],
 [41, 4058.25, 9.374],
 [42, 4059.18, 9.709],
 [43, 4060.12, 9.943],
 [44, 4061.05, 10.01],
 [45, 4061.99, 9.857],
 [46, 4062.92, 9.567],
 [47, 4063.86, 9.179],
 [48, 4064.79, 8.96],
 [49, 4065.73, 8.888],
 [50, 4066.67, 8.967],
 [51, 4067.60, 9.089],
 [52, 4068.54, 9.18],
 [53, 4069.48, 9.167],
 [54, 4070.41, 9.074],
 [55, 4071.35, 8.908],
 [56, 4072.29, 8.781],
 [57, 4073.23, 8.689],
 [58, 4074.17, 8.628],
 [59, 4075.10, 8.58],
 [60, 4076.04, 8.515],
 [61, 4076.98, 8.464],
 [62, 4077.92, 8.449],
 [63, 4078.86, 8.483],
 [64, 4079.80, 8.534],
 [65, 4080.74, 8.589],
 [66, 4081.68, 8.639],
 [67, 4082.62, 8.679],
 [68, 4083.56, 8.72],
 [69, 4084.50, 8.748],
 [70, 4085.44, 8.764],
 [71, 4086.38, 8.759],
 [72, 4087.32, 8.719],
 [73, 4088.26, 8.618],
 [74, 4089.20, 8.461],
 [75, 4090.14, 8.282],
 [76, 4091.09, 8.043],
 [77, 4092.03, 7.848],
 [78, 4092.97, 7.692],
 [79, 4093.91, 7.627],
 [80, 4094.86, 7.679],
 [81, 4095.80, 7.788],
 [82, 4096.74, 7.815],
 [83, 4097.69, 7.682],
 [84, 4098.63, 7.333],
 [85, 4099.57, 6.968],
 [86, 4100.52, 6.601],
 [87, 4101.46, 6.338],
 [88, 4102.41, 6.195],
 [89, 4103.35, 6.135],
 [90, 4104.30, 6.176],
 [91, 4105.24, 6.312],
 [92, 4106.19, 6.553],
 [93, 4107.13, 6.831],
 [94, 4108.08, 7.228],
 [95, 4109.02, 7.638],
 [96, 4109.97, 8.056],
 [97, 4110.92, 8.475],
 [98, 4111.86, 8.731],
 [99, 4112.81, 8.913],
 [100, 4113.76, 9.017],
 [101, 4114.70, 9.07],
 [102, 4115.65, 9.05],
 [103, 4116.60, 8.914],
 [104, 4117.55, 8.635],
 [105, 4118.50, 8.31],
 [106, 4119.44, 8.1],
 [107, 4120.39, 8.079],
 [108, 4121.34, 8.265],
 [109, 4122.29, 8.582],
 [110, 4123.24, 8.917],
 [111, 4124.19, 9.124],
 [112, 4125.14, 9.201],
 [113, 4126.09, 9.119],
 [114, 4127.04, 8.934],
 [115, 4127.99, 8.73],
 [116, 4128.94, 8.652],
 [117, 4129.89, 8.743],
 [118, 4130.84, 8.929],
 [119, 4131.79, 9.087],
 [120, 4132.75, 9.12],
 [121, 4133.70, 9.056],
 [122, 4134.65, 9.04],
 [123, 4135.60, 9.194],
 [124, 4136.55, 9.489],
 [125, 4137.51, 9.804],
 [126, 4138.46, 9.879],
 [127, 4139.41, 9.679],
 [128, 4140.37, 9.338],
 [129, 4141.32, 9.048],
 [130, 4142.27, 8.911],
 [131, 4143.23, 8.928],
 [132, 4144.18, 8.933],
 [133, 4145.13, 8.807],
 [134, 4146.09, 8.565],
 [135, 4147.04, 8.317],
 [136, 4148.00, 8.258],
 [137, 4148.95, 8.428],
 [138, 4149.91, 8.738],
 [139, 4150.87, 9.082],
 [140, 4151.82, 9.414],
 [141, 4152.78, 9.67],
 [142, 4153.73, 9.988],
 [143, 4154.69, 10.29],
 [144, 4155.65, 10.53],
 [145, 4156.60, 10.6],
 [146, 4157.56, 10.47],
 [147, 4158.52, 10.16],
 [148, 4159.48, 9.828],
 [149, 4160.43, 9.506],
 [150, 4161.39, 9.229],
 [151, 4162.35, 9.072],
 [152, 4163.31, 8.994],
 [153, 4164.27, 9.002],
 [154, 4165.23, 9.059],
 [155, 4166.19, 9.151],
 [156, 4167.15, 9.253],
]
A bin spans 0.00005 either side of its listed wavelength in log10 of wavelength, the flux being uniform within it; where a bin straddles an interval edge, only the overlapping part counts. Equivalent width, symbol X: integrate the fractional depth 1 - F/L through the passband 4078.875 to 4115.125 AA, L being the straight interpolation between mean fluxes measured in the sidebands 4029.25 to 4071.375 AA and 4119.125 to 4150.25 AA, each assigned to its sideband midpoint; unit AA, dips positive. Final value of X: 5.7 AA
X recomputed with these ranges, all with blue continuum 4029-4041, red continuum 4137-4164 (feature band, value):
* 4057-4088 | 2.6 AA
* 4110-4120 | 0.9 AA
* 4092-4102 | 2.4 AA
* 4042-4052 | -0.6 AA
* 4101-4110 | 2.7 AA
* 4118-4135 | 1.3 AA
